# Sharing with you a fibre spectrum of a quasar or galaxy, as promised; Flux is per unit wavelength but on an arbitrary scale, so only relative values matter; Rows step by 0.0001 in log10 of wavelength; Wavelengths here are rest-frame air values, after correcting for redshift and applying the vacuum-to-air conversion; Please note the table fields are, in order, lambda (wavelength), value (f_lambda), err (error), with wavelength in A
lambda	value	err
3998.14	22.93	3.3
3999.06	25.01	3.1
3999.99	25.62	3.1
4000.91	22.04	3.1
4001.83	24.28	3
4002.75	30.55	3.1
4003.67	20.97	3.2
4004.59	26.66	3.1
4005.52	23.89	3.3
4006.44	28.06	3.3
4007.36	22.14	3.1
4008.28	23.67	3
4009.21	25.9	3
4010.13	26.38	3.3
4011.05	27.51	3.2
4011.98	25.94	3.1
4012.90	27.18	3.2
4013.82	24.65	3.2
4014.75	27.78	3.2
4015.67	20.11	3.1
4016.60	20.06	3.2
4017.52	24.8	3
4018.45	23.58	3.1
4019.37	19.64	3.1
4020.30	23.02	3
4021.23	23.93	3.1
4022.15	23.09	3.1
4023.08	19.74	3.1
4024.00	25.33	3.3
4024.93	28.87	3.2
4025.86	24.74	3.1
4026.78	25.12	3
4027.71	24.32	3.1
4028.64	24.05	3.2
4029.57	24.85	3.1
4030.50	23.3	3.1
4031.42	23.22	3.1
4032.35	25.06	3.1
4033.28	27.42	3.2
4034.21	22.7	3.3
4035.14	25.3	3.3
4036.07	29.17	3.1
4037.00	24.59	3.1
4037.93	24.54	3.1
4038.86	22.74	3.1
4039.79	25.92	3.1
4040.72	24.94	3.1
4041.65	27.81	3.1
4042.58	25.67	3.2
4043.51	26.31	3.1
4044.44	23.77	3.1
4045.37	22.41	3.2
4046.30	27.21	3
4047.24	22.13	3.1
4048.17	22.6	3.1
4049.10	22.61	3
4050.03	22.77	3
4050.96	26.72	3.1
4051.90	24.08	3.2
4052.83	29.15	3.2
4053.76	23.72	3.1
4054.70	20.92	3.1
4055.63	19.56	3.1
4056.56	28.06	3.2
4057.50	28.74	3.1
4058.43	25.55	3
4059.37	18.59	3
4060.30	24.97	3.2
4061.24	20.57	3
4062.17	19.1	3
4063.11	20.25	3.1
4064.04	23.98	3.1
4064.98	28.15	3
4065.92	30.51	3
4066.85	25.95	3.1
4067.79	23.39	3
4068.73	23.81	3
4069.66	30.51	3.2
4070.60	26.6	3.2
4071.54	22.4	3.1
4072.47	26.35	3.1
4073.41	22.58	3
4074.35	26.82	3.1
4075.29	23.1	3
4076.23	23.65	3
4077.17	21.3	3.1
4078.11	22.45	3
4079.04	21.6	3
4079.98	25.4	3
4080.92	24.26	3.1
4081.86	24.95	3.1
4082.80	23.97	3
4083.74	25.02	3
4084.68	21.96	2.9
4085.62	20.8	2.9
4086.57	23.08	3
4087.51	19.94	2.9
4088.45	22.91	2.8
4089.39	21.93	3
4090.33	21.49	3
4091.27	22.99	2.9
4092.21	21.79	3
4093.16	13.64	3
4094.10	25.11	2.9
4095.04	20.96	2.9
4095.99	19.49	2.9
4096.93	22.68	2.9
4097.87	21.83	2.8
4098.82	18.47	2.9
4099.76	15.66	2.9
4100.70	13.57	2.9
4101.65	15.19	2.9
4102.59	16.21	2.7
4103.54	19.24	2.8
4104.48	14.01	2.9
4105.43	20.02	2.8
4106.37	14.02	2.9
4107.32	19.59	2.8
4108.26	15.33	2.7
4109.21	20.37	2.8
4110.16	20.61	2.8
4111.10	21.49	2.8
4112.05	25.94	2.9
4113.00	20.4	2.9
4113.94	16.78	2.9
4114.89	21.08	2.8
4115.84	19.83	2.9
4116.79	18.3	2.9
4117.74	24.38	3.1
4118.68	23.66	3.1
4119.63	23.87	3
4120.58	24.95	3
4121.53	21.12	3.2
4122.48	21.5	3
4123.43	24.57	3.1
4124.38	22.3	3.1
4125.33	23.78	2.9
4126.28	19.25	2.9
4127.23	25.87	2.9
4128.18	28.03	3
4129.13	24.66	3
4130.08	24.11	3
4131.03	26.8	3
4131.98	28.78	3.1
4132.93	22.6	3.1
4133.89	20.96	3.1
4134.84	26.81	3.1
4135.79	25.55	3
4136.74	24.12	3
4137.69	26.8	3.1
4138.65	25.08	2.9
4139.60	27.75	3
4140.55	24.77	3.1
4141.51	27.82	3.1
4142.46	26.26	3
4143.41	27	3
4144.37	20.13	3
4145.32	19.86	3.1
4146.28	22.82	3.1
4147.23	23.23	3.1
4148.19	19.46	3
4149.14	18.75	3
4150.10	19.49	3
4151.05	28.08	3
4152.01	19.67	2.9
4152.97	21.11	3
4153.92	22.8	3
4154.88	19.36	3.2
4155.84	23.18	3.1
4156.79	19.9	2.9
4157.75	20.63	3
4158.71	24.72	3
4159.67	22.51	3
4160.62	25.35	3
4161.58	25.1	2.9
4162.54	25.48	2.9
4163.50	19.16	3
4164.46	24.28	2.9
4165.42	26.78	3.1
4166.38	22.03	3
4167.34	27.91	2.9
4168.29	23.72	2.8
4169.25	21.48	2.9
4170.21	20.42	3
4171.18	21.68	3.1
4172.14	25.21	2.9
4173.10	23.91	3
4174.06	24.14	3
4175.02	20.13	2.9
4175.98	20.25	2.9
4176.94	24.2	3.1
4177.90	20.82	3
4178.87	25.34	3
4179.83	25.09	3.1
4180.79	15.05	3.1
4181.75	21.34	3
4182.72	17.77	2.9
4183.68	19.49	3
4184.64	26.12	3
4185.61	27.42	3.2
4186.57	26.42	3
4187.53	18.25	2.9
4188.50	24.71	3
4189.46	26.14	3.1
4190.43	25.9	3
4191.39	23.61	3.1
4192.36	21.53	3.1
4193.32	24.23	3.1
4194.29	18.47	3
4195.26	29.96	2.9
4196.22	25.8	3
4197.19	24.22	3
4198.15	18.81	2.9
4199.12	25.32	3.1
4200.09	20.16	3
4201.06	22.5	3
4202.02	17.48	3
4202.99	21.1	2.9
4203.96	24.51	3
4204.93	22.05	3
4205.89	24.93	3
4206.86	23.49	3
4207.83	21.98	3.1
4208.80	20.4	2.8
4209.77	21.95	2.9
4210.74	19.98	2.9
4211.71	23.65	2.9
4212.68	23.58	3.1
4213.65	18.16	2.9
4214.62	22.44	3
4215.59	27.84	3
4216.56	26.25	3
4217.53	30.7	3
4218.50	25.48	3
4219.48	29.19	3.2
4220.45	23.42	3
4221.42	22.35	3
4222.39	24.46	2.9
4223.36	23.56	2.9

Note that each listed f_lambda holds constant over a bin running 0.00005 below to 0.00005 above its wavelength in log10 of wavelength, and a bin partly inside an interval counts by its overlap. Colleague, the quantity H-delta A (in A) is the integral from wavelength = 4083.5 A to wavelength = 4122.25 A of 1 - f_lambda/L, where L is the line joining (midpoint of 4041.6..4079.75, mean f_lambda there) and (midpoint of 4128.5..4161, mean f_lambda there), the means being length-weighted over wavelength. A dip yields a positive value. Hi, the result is 6.0 A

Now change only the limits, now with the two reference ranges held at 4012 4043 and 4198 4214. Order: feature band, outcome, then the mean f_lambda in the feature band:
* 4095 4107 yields 2.9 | 17.7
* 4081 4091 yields 0.4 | 22.7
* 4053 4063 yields 0.4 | 23.1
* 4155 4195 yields -1.1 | 22.9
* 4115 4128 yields 0.3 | 22.6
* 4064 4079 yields -0.7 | 25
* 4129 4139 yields -1.0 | 25.1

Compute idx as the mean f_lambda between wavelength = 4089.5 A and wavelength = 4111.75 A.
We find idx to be 19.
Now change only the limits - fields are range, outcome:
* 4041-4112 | 22.5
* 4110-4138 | 23.3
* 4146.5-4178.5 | 22.6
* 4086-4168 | 22.1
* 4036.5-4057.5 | 24.6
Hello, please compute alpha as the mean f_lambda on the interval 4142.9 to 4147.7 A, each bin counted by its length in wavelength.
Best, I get 22.6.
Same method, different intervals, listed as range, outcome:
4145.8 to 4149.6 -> 21.1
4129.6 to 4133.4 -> 25.6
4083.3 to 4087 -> 22.6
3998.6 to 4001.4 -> 24.2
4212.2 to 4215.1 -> 21.4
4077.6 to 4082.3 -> 23.7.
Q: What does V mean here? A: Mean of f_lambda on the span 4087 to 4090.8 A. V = 21.6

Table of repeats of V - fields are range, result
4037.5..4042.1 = 25.2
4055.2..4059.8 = 24.2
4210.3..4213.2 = 22.4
